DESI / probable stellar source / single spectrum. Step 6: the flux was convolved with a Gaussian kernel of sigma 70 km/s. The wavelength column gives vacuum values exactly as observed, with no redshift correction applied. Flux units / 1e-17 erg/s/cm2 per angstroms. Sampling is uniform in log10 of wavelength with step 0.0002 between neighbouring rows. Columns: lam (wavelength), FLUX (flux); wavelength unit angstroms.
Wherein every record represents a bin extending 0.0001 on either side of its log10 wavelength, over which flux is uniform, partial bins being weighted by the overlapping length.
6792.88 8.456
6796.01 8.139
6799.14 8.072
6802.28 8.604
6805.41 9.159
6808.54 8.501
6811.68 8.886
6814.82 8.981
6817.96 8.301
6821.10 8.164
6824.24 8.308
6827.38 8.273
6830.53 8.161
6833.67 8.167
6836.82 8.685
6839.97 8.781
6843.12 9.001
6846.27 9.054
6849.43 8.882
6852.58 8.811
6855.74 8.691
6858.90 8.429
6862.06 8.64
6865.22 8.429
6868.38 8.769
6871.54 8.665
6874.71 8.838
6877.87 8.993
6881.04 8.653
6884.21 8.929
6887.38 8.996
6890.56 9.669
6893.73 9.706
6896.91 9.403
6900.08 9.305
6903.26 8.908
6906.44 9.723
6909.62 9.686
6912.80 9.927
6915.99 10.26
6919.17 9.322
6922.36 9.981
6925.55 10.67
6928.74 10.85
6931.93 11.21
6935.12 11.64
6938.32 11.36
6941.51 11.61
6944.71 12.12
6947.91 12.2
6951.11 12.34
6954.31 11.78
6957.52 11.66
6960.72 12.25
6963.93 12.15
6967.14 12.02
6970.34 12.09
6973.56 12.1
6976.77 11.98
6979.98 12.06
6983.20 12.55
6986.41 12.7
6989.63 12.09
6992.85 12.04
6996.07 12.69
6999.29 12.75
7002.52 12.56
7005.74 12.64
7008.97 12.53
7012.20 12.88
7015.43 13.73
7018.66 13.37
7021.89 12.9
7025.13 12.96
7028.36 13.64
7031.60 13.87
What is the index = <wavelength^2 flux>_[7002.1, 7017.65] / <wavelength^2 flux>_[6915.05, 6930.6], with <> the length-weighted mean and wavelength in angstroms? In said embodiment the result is 1.29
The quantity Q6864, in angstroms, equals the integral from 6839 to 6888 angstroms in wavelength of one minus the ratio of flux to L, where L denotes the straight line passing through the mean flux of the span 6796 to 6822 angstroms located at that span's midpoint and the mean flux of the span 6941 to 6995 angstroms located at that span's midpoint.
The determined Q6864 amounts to 5.0 angstroms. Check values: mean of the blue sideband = 8.57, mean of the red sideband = 12.1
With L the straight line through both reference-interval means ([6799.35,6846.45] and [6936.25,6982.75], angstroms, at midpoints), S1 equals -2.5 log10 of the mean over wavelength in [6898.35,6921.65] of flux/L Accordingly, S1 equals 0.12 mag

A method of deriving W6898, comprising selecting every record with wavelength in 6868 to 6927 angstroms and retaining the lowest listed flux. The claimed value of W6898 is 8.653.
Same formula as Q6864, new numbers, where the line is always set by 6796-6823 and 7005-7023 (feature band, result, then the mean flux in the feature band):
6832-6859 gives 1.7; 8.74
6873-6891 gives 2.1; 8.97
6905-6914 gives 0.8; 9.78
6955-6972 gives -0.1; 12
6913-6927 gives 1.2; 10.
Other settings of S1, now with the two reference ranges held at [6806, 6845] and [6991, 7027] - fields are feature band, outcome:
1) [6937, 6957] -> -0.048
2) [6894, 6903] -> 0.100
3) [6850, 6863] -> 0.073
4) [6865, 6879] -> 0.101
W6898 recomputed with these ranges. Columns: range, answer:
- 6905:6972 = 9.322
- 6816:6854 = 8.161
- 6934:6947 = 11.36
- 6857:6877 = 8.429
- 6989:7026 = 12.04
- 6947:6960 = 11.66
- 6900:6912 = 8.908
